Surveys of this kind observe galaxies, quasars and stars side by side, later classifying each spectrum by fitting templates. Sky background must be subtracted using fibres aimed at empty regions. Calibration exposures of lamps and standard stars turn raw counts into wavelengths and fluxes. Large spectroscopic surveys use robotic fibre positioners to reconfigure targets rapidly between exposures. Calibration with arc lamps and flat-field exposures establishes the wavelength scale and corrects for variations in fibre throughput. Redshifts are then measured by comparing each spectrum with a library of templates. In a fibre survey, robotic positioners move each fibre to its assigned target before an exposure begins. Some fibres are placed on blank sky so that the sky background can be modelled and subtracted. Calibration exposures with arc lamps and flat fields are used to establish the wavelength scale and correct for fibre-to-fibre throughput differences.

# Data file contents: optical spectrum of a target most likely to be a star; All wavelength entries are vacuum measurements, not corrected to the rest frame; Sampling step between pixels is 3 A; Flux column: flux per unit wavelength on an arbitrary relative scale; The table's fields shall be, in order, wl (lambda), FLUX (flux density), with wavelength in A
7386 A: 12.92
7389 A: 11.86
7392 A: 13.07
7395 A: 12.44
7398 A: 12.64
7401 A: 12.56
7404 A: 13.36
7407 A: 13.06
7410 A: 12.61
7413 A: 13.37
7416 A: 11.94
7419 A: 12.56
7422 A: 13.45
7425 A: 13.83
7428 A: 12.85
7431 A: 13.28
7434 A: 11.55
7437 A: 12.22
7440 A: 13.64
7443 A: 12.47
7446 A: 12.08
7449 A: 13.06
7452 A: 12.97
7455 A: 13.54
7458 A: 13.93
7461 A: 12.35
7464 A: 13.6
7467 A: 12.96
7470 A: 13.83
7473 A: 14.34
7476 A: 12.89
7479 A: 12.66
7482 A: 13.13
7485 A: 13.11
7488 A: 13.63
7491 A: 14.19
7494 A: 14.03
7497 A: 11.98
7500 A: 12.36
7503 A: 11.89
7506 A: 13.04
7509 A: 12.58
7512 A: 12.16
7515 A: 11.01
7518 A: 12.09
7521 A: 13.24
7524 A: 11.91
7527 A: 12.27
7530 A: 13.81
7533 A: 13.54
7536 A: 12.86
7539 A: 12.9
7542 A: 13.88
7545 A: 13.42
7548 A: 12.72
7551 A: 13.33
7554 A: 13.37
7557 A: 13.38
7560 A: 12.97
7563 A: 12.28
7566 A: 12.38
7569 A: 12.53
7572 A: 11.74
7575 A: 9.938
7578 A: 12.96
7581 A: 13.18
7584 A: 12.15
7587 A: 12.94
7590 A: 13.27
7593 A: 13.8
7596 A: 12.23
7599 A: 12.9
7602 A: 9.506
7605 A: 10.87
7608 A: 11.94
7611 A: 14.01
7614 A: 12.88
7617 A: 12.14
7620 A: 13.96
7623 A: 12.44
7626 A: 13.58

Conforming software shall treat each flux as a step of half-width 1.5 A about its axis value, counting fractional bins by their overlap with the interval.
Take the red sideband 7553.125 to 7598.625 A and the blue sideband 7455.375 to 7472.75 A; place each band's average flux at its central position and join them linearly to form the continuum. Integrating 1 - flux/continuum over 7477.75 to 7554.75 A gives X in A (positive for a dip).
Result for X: 0.90 A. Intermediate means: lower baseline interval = 13.4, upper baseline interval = 12.6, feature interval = 12.9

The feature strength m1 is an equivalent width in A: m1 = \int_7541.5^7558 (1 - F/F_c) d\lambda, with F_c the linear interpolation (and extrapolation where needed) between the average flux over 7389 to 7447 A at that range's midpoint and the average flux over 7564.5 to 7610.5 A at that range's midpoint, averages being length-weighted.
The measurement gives -1.33 A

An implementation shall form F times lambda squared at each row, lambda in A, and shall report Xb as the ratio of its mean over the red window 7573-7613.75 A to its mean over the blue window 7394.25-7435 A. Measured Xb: 1.00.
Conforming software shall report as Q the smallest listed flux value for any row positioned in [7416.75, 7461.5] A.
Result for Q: 11.55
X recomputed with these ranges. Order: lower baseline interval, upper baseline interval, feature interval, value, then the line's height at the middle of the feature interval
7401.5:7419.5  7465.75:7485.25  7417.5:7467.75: 0.3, 13.1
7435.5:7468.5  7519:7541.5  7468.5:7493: -1.0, 13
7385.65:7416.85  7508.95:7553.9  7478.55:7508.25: -0.5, 12.8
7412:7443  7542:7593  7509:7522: 0.6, 12.8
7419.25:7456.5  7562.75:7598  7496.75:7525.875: 1.0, 12.7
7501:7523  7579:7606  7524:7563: -2.6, 12.3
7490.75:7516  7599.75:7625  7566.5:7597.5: -0.3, 12.3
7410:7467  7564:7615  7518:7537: -0.5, 12.6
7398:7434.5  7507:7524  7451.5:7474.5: -1.6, 12.6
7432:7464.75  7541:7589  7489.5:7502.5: -0.3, 12.8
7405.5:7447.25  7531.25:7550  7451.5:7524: 0.4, 13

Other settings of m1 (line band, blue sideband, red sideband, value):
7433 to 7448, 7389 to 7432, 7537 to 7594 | 0.5 A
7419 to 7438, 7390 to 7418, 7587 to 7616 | -0.2 A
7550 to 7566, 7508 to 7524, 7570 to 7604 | -1.0 A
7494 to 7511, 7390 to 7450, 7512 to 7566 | 0.4 A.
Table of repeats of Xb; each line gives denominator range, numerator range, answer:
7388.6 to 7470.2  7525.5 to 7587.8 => 1.03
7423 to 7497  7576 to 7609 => 0.97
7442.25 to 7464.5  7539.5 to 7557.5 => 1.05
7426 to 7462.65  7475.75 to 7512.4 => 1.02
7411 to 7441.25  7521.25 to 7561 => 1.05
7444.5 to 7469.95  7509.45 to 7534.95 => 0.97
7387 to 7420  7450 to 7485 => 1.07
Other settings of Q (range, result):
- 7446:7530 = 11.01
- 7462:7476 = 12.89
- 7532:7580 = 9.938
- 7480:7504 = 11.89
